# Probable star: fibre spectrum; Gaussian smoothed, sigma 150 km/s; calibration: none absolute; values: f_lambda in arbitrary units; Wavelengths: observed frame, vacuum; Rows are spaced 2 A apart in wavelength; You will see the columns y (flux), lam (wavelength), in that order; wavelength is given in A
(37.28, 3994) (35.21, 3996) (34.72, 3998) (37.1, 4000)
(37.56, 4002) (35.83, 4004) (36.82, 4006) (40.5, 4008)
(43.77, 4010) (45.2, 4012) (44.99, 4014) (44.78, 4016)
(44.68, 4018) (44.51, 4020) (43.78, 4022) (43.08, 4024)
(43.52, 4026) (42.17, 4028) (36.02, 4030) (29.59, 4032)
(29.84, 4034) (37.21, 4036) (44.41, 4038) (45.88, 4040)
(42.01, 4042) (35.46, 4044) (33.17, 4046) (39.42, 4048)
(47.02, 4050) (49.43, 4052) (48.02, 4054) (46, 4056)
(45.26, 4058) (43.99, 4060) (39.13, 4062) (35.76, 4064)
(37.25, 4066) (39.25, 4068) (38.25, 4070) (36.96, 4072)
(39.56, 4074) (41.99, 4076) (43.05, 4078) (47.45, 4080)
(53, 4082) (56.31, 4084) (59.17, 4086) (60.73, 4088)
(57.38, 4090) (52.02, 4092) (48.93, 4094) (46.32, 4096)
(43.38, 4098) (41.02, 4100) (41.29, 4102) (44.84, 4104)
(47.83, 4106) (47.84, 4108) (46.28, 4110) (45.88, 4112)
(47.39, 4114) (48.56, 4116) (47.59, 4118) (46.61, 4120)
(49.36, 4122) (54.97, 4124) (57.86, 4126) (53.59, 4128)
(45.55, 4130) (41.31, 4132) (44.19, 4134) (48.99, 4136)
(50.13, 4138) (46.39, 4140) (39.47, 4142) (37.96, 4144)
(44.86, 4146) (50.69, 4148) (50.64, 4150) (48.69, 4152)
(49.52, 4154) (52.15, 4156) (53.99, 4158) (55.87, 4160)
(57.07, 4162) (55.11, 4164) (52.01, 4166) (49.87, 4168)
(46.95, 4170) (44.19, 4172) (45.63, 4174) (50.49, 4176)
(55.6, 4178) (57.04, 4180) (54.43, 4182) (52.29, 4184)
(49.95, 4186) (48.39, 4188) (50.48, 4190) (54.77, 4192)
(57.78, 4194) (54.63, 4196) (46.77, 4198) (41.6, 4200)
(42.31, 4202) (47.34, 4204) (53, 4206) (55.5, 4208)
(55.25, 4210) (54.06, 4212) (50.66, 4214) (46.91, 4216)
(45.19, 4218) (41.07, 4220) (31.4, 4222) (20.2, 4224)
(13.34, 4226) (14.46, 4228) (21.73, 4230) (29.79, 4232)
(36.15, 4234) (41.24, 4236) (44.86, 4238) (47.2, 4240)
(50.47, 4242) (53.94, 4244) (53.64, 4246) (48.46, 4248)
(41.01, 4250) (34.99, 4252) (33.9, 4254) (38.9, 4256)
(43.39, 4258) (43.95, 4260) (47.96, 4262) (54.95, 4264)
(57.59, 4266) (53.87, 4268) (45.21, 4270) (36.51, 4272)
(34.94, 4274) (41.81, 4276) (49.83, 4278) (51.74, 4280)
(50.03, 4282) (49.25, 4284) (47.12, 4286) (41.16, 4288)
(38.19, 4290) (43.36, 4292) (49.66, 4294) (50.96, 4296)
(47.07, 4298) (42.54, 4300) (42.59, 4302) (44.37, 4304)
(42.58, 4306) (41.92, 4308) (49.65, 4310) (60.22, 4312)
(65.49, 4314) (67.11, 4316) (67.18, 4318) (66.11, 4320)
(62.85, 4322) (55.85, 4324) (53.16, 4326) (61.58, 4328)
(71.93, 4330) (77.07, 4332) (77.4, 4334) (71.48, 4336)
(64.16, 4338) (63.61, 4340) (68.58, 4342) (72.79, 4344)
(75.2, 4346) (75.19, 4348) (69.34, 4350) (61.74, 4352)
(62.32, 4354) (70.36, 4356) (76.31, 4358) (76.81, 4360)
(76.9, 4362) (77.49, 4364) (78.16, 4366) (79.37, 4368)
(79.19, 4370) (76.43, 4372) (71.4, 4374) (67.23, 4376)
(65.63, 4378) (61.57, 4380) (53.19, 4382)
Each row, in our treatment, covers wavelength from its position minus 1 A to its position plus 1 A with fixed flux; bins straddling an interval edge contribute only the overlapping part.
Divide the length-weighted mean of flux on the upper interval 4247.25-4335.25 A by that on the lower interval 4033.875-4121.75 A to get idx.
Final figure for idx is 1.1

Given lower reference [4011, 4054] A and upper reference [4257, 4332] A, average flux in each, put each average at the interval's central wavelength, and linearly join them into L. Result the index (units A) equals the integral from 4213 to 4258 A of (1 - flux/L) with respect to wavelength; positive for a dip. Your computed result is 9.7 A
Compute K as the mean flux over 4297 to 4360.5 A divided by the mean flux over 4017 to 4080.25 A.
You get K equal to 1.53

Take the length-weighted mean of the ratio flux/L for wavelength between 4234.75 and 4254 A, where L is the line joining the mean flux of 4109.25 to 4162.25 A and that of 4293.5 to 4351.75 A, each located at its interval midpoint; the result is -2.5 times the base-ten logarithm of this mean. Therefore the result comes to 0.220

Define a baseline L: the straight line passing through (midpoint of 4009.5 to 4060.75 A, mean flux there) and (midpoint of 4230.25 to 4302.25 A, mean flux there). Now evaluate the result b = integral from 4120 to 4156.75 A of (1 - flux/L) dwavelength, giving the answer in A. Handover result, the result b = -4.1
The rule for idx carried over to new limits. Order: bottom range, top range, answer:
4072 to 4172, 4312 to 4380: 1.43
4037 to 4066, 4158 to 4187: 1.23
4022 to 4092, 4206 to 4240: 0.89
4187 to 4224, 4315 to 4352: 1.41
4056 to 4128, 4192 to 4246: 0.91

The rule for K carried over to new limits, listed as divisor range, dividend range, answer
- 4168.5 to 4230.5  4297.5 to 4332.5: 1.24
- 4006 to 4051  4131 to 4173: 1.19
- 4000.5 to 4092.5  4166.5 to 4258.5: 1.04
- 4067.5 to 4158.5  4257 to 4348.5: 1.15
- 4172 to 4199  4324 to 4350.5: 1.33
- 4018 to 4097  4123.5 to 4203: 1.14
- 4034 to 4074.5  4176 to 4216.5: 1.26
